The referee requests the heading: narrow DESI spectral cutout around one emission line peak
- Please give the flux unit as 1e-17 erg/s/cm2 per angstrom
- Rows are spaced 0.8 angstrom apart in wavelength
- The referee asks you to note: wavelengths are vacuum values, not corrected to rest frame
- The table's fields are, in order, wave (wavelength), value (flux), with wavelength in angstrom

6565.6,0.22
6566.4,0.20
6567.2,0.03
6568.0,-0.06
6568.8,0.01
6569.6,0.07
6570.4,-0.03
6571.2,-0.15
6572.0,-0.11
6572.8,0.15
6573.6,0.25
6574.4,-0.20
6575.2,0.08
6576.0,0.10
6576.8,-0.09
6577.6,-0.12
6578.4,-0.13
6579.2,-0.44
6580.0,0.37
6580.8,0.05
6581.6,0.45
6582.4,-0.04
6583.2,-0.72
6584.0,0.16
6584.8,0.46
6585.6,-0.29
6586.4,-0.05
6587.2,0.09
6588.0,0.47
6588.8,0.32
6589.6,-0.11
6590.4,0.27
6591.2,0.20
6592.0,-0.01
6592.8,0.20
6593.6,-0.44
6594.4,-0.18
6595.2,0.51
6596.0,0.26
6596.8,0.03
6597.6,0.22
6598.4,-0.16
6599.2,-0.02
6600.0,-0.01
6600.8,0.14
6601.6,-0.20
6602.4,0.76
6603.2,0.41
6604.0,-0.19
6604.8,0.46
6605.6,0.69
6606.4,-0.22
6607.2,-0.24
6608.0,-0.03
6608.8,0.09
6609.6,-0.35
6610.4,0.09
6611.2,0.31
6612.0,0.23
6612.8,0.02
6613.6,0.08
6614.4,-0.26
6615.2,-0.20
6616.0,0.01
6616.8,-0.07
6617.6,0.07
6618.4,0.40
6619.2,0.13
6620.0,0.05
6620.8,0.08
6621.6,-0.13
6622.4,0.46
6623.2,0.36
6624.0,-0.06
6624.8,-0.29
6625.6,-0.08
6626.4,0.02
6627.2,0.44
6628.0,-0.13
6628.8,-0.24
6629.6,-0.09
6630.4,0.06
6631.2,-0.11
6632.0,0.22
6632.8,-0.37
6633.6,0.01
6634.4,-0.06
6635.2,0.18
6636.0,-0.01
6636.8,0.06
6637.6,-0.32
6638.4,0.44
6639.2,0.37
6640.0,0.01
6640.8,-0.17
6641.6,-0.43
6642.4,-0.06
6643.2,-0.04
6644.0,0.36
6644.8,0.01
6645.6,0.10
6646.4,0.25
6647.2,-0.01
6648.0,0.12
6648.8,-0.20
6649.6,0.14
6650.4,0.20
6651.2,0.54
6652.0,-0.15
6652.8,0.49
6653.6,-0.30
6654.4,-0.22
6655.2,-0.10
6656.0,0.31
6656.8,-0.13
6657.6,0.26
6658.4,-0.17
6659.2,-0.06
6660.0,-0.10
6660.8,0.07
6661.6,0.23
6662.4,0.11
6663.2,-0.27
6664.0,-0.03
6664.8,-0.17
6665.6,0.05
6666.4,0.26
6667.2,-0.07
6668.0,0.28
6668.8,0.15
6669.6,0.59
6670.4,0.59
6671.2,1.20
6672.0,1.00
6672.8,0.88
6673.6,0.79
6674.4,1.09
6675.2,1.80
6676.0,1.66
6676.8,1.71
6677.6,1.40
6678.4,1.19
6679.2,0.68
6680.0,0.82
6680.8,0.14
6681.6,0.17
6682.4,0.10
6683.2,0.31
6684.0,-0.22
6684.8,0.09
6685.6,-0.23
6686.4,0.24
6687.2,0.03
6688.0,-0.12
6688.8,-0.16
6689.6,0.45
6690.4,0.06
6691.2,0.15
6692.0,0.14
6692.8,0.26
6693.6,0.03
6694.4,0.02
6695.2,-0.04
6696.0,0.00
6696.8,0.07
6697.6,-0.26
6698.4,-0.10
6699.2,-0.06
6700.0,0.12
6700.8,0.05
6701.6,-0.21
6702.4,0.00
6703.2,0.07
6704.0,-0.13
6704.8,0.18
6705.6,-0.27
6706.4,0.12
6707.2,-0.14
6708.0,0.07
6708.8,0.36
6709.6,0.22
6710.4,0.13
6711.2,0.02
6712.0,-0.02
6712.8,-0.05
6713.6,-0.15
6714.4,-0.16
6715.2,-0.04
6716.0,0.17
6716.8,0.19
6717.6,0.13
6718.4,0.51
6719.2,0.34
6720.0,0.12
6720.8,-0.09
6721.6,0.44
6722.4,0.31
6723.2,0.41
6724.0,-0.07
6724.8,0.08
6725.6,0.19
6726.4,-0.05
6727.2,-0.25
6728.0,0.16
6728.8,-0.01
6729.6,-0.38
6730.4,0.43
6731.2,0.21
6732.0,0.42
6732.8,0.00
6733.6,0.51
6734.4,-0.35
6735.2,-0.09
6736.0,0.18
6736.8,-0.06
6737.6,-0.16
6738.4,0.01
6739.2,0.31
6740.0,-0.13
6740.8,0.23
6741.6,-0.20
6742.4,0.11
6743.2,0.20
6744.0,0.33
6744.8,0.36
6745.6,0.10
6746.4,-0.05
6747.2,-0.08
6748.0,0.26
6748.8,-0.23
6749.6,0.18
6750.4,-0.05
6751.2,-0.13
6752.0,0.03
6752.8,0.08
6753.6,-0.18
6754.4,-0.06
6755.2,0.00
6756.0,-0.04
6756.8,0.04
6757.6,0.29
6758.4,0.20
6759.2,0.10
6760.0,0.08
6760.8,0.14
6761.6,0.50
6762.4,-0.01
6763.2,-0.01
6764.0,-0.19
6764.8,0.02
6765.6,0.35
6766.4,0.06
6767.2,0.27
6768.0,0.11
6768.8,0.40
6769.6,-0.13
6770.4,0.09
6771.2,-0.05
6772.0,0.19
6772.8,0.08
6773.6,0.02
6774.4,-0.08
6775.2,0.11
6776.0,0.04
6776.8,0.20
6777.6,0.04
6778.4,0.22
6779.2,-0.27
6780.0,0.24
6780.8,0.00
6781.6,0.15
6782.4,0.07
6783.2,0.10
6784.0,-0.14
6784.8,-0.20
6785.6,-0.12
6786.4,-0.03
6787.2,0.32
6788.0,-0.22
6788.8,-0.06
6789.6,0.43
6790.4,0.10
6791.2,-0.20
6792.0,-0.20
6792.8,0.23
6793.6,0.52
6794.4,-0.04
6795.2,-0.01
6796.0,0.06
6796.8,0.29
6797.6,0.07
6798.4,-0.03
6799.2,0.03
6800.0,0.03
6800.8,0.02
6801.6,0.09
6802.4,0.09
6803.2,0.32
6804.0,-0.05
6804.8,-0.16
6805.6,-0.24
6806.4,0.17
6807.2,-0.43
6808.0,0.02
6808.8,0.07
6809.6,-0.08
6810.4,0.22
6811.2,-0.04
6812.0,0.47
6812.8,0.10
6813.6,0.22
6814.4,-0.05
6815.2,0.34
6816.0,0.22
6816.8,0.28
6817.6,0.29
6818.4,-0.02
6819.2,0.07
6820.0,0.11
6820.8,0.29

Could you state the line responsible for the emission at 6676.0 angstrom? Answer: [O II]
